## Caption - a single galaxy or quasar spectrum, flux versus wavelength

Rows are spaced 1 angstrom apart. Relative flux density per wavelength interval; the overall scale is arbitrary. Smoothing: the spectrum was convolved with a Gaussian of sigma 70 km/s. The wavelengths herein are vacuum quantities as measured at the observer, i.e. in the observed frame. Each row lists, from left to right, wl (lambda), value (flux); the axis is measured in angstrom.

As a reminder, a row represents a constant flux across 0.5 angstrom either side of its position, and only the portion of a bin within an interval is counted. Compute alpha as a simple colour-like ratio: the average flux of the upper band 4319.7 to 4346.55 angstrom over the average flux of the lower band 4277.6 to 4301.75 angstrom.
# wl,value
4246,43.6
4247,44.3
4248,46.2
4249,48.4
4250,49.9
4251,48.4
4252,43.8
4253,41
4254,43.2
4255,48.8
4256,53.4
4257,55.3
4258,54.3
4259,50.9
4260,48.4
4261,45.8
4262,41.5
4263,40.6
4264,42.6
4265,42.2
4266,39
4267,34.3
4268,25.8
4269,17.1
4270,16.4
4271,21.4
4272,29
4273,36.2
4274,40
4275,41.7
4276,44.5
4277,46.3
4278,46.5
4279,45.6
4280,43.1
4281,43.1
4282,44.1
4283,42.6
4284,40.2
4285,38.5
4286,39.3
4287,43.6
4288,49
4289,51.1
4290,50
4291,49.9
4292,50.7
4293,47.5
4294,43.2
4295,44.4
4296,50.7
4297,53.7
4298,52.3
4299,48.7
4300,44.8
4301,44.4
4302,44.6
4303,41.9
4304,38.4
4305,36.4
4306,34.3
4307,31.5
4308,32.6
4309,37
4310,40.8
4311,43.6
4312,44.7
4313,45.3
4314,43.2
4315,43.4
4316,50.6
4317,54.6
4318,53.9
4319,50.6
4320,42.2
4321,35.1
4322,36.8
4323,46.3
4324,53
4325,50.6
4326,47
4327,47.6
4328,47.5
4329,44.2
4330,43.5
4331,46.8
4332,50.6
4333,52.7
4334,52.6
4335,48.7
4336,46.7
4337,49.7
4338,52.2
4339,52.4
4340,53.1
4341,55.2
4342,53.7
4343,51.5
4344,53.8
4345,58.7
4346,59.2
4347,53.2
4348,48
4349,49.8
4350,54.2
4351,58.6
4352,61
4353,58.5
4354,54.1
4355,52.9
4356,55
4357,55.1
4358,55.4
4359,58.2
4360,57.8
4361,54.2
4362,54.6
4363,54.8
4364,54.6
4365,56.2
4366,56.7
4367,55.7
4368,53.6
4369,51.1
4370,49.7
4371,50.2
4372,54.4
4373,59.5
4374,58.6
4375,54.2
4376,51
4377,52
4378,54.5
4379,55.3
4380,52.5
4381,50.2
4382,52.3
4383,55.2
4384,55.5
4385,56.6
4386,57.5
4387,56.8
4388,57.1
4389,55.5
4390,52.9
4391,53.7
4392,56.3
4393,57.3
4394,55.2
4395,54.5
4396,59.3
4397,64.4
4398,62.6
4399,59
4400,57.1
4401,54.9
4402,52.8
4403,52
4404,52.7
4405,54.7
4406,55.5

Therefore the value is 1.1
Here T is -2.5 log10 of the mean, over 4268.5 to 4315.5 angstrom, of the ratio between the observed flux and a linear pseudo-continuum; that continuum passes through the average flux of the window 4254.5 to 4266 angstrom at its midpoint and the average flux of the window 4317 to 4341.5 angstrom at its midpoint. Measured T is 0.15 mag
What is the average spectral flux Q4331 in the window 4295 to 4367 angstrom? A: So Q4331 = 49.3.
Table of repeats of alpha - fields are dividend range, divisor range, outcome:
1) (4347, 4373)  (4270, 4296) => 1.29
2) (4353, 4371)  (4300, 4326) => 1.27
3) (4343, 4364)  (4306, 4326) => 1.26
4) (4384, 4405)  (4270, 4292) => 1.35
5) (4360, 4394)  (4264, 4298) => 1.33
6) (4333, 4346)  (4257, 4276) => 1.39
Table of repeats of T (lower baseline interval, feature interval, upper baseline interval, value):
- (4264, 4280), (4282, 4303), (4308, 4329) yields -0.16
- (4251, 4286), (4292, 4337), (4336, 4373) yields 0.06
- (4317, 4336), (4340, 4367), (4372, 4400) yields -0.08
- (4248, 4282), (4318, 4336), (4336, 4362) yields 0.09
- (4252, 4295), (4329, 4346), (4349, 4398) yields -0.02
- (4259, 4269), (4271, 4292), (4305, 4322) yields -0.06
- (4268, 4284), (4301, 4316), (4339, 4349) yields 0.12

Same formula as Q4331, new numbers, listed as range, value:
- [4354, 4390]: 54.7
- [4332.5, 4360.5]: 54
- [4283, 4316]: 43.8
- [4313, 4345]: 48.8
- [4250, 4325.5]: 43.1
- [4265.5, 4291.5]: 39.2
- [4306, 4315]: 39.7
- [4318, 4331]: 45.8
